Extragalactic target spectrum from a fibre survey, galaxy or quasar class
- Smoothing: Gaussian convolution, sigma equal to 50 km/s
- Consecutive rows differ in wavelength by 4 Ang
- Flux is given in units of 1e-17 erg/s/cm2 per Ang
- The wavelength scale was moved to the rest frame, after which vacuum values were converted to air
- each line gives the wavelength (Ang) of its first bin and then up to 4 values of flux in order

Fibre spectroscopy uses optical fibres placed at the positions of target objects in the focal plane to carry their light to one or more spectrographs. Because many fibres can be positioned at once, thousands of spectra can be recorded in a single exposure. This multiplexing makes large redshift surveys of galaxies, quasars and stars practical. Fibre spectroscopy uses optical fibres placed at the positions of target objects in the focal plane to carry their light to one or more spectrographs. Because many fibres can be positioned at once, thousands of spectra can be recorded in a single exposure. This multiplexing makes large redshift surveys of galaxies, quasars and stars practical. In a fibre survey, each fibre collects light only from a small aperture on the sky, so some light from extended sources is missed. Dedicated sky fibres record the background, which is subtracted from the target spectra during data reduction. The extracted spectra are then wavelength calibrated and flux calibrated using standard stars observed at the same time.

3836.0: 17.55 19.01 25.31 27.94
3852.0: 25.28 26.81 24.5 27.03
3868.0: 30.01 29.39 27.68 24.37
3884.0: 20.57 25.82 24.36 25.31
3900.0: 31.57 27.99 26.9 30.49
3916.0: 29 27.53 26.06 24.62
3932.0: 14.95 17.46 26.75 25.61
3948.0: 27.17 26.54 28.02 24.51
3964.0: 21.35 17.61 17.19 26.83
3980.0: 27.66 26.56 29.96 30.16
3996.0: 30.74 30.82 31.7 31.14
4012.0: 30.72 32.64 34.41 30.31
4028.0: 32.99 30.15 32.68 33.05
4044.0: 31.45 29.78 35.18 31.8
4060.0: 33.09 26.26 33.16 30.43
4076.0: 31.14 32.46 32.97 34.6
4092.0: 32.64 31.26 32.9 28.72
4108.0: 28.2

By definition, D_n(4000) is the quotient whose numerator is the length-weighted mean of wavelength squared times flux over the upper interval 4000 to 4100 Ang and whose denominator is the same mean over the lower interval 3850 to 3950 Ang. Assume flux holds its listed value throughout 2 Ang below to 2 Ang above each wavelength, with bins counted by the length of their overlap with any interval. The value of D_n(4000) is 1.33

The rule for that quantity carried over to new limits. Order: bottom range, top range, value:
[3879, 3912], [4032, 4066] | 1.30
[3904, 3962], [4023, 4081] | 1.32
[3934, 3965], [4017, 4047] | 1.35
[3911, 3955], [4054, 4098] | 1.36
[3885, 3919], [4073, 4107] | 1.28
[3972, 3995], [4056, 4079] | 1.18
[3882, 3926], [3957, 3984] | 0.89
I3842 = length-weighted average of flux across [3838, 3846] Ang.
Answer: 22.2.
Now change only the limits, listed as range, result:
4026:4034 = 31.6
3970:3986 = 24.6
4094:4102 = 32.1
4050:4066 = 31.6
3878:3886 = 22.5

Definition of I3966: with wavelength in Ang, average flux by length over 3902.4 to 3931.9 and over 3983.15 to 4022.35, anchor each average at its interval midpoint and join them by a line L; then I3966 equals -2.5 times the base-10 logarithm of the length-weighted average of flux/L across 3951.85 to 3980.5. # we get 0.242 mag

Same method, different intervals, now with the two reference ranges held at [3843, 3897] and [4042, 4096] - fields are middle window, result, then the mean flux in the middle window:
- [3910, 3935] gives 0.10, 25.1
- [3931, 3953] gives 0.21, 23.3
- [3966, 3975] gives 0.49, 18.4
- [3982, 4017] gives -0.02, 30.4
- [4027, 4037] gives -0.03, 31.8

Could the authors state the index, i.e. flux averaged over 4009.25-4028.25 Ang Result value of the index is 32.1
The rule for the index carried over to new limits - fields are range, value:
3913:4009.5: 25.9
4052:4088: 31.8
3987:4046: 31.6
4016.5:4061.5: 32.3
